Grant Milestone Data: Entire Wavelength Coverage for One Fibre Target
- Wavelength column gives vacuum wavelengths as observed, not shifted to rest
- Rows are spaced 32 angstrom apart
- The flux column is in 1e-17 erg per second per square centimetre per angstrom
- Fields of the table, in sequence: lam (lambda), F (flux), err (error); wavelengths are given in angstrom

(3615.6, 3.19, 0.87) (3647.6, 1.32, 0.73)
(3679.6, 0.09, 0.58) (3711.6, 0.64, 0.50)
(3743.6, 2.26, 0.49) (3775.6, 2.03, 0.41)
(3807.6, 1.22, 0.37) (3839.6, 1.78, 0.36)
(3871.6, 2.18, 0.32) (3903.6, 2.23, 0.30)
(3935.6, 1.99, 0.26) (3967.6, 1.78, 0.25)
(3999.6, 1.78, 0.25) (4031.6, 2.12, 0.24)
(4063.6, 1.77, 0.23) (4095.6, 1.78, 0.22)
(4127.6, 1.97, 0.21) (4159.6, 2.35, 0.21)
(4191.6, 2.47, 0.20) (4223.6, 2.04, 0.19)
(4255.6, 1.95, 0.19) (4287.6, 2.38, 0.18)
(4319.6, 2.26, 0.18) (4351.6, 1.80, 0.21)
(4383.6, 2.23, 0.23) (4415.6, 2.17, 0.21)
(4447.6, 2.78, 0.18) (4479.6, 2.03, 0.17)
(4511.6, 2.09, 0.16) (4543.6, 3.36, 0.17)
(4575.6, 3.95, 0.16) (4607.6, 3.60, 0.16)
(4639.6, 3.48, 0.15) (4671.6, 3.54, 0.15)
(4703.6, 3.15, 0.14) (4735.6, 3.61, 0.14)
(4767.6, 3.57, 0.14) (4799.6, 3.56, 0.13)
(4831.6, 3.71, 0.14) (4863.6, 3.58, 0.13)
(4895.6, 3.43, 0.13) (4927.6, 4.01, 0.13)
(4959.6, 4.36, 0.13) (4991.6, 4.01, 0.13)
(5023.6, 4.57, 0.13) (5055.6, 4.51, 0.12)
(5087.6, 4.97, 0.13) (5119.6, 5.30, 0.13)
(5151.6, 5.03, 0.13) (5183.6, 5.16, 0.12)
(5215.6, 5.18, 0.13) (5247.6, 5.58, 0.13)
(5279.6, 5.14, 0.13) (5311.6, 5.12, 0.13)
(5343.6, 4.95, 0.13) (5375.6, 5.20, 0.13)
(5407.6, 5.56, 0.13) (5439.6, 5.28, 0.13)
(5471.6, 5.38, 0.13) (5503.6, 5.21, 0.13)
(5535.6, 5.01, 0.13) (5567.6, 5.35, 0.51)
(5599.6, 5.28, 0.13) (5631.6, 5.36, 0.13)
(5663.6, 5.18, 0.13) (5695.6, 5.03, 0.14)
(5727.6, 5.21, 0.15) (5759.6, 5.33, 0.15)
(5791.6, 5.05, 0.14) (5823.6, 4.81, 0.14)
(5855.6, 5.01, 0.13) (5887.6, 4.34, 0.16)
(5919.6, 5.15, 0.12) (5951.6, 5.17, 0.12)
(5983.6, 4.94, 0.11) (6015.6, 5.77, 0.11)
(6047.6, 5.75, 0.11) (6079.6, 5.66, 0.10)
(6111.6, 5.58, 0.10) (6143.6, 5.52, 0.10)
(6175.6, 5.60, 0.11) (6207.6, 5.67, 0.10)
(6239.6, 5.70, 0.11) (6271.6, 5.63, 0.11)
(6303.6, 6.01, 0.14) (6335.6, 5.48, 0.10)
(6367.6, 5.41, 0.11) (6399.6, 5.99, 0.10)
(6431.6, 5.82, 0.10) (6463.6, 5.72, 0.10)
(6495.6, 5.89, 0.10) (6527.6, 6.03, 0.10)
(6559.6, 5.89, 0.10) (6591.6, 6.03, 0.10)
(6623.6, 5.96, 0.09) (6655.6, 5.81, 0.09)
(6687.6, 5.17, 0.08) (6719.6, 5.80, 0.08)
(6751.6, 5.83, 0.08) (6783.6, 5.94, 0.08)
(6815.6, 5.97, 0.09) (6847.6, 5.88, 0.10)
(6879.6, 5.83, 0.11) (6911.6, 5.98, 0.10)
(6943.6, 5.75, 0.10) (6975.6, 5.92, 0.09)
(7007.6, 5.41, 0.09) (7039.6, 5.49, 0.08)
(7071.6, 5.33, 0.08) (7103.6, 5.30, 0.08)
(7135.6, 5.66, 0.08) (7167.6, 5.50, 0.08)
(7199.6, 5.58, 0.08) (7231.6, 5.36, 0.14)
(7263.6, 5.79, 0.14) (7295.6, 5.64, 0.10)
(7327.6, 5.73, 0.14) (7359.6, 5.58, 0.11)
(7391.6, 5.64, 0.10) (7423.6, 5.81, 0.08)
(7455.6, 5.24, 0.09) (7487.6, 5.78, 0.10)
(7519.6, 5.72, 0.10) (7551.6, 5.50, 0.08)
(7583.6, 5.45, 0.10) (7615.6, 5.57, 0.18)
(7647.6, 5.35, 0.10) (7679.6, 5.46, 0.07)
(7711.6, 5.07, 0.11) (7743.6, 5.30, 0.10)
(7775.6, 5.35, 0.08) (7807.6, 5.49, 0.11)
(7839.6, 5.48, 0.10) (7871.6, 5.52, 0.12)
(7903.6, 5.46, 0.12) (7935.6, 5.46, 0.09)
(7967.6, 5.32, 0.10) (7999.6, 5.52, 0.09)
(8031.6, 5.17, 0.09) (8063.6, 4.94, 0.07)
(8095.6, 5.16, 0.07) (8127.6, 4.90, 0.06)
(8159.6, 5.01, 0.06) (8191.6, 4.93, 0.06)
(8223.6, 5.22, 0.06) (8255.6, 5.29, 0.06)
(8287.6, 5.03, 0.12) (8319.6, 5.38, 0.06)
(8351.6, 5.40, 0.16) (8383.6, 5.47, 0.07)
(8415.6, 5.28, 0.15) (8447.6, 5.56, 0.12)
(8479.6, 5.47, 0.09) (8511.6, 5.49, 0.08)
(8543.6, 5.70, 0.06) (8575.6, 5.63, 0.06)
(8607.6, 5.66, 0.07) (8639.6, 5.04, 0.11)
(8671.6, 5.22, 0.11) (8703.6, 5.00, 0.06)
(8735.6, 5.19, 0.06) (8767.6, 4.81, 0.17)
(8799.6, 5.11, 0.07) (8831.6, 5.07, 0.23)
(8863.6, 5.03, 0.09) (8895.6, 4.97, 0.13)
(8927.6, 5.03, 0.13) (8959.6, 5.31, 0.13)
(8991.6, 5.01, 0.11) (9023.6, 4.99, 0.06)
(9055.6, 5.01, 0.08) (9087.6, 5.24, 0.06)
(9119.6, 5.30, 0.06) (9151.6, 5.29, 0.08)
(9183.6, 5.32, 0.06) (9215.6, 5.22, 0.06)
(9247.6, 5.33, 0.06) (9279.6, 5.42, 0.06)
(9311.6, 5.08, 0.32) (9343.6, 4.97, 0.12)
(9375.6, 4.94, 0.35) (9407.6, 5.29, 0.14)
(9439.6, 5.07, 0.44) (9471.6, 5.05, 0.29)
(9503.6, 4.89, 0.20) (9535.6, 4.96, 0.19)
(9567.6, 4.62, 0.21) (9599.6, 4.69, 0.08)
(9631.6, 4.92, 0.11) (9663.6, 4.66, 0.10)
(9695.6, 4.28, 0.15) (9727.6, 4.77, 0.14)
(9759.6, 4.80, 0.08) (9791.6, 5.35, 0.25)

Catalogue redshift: 0.14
